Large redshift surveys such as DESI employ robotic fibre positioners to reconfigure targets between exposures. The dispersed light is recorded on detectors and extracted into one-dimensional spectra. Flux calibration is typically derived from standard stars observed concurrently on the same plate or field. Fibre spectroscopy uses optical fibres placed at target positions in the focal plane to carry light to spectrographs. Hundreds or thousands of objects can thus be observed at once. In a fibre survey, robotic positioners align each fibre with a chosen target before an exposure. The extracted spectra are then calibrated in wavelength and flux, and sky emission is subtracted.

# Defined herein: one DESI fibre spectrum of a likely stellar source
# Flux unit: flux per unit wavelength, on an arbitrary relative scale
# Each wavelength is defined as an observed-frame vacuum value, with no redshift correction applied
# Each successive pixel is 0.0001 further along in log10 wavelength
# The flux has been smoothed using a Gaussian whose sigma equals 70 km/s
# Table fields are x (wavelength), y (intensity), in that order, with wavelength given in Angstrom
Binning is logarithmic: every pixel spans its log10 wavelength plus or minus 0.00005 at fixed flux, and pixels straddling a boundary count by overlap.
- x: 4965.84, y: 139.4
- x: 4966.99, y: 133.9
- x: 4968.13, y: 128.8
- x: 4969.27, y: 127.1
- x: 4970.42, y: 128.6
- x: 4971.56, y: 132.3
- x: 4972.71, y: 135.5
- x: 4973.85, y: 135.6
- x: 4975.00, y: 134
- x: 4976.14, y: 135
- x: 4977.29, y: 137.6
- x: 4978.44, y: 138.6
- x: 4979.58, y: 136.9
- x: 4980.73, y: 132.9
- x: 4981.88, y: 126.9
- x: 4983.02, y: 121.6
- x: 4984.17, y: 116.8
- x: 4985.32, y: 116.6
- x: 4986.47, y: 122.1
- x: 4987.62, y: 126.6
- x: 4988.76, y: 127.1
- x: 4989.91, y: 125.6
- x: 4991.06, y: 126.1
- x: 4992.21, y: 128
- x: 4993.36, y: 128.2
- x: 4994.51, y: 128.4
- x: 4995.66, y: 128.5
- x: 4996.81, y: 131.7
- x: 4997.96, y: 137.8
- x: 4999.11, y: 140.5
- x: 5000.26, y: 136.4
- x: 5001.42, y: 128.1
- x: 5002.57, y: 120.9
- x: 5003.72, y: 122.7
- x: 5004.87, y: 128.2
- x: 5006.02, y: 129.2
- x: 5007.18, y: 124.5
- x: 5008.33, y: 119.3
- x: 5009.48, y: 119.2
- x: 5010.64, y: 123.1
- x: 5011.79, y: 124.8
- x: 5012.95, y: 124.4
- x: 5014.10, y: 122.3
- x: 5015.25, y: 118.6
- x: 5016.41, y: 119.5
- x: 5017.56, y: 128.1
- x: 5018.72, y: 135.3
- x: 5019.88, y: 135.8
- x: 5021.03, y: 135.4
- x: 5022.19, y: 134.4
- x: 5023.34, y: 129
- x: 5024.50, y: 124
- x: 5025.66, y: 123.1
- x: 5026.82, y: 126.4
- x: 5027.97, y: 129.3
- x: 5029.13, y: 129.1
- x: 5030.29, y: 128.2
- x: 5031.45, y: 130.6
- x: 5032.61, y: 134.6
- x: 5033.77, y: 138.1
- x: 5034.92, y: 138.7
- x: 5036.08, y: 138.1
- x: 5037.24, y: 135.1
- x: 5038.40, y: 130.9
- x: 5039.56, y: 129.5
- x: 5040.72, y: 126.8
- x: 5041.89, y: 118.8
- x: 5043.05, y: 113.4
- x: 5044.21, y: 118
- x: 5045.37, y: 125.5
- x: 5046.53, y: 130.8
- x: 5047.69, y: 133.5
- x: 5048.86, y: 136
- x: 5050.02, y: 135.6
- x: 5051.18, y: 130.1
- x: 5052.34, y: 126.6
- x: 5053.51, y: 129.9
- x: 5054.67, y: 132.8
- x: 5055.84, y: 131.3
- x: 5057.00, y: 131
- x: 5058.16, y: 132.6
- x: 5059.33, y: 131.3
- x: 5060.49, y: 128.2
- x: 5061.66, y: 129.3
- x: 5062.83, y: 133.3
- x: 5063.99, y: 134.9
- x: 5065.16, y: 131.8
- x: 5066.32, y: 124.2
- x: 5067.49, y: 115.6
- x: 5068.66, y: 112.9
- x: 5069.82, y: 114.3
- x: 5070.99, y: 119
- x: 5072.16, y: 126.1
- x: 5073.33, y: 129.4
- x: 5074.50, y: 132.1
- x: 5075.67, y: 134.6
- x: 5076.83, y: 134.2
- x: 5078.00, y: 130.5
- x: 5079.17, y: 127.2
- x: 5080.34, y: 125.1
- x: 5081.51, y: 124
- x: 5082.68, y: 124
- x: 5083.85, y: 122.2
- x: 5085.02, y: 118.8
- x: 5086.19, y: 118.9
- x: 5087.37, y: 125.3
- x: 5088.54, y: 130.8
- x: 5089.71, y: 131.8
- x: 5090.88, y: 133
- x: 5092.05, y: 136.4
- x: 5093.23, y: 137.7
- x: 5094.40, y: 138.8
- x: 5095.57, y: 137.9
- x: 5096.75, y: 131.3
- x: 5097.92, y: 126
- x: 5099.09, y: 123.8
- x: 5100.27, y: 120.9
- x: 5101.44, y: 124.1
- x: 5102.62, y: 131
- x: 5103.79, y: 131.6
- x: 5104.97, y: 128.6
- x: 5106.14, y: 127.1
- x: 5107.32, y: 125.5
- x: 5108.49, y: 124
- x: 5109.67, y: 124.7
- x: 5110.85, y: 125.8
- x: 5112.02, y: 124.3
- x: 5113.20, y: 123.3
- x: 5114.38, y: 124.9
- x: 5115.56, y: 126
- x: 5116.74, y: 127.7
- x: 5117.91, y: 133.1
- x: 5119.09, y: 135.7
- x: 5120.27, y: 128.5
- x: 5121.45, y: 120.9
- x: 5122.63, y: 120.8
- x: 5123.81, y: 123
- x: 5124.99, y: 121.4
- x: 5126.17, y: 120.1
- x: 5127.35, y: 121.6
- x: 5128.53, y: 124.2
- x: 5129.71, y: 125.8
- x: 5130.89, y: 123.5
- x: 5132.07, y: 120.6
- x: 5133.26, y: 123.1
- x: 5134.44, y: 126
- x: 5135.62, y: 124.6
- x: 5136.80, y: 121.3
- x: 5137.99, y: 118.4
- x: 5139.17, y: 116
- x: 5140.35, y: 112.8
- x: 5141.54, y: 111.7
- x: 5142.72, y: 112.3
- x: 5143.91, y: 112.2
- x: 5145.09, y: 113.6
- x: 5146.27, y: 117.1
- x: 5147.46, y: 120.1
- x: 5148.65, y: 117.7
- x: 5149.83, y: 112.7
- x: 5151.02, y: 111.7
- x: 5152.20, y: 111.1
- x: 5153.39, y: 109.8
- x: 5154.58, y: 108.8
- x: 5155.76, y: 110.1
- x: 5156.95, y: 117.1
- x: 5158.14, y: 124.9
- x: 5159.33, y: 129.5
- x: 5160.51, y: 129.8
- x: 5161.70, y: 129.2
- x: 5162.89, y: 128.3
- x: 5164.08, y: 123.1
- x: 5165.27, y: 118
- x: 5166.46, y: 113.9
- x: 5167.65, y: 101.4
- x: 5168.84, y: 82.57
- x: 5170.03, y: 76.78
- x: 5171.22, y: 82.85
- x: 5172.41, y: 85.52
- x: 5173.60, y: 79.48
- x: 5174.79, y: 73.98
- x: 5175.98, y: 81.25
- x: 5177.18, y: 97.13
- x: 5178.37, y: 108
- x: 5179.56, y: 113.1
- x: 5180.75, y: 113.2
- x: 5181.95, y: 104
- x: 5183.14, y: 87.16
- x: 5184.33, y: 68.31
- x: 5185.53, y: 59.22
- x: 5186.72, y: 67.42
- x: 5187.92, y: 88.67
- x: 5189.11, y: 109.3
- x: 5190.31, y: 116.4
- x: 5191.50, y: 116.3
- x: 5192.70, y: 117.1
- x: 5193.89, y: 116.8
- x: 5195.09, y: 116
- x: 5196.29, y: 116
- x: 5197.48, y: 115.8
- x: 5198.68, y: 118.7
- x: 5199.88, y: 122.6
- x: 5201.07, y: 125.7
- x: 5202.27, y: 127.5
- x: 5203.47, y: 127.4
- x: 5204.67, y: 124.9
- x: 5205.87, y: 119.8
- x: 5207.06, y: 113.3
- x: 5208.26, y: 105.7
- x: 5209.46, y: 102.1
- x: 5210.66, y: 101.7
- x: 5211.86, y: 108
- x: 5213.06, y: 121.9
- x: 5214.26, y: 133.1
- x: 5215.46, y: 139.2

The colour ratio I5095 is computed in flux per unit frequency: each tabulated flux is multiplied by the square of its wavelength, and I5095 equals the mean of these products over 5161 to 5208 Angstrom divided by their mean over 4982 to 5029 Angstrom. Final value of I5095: 0.89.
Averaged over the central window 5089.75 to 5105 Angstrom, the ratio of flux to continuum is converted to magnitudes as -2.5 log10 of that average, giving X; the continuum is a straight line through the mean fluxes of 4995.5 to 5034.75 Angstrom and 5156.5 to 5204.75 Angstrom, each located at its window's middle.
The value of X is -0.12 mag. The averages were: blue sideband 128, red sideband 106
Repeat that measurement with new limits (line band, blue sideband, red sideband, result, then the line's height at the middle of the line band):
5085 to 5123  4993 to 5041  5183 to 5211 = -0.08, 119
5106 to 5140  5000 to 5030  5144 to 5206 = -0.09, 114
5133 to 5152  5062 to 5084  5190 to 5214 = 0.04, 121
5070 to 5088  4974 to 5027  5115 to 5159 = -0.02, 123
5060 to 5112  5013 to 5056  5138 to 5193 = -0.07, 120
